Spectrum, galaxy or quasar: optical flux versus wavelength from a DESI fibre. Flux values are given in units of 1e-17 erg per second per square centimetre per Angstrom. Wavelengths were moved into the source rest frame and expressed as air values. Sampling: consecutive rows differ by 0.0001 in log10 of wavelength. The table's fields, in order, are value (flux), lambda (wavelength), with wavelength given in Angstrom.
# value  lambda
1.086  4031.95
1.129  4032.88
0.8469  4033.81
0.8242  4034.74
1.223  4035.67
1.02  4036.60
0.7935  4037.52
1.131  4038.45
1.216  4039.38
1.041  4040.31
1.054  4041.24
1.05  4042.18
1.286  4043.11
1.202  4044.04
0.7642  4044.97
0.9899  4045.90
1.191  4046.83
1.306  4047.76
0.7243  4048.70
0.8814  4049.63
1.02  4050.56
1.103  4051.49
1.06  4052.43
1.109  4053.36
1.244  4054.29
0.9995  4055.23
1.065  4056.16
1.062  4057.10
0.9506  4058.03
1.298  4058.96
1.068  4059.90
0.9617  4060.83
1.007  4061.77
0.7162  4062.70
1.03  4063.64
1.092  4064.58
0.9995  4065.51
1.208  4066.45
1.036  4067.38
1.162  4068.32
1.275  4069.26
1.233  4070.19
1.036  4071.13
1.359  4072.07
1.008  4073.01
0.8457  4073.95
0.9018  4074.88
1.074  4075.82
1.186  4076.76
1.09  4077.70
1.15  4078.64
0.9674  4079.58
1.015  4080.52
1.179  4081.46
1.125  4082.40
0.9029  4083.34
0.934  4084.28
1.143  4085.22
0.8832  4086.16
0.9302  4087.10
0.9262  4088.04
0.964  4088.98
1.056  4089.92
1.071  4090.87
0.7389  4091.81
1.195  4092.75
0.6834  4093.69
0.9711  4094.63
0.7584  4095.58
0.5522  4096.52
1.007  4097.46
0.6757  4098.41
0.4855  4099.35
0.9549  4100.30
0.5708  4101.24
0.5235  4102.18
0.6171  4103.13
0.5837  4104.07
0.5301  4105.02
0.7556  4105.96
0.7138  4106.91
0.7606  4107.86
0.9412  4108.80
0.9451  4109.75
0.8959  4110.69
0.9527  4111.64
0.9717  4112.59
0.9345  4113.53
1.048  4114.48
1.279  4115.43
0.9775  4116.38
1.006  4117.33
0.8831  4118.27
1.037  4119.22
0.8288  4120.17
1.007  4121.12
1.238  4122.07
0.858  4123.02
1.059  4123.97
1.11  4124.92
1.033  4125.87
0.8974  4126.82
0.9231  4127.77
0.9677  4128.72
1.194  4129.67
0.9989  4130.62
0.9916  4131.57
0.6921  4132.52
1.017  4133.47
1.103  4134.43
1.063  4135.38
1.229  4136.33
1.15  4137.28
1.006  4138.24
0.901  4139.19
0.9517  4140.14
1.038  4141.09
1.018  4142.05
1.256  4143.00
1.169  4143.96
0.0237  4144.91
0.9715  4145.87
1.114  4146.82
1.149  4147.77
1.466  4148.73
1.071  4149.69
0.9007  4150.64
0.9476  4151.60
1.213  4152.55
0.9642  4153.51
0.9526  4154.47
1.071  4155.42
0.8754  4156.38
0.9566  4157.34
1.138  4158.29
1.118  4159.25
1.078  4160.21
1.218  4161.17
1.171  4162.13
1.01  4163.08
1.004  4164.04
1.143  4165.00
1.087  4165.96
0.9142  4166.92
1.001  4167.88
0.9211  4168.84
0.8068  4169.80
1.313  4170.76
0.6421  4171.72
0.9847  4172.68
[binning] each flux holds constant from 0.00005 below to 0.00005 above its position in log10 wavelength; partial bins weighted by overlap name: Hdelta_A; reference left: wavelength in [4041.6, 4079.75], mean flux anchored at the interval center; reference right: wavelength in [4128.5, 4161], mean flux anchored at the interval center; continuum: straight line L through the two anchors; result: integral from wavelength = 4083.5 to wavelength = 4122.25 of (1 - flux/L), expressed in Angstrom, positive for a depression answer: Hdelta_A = 6.4 Angstrom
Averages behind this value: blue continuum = 1.07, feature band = 0.874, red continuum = 1.02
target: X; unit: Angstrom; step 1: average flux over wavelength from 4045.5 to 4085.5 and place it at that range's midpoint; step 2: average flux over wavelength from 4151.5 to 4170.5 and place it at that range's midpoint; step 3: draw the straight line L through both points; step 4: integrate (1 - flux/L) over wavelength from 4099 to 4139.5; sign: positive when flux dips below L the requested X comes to 4.76 Angstrom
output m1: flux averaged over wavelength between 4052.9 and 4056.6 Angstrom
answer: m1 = 1.1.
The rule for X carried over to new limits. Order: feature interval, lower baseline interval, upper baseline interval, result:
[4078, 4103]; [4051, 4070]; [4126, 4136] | 3.5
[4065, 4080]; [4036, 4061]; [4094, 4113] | -2.7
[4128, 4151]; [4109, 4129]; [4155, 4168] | 0.1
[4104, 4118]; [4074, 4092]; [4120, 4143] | 1.7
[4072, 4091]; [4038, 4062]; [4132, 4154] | 0.5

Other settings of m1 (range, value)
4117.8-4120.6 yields 0.918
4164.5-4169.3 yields 1.01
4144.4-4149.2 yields 0.947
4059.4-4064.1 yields 0.958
